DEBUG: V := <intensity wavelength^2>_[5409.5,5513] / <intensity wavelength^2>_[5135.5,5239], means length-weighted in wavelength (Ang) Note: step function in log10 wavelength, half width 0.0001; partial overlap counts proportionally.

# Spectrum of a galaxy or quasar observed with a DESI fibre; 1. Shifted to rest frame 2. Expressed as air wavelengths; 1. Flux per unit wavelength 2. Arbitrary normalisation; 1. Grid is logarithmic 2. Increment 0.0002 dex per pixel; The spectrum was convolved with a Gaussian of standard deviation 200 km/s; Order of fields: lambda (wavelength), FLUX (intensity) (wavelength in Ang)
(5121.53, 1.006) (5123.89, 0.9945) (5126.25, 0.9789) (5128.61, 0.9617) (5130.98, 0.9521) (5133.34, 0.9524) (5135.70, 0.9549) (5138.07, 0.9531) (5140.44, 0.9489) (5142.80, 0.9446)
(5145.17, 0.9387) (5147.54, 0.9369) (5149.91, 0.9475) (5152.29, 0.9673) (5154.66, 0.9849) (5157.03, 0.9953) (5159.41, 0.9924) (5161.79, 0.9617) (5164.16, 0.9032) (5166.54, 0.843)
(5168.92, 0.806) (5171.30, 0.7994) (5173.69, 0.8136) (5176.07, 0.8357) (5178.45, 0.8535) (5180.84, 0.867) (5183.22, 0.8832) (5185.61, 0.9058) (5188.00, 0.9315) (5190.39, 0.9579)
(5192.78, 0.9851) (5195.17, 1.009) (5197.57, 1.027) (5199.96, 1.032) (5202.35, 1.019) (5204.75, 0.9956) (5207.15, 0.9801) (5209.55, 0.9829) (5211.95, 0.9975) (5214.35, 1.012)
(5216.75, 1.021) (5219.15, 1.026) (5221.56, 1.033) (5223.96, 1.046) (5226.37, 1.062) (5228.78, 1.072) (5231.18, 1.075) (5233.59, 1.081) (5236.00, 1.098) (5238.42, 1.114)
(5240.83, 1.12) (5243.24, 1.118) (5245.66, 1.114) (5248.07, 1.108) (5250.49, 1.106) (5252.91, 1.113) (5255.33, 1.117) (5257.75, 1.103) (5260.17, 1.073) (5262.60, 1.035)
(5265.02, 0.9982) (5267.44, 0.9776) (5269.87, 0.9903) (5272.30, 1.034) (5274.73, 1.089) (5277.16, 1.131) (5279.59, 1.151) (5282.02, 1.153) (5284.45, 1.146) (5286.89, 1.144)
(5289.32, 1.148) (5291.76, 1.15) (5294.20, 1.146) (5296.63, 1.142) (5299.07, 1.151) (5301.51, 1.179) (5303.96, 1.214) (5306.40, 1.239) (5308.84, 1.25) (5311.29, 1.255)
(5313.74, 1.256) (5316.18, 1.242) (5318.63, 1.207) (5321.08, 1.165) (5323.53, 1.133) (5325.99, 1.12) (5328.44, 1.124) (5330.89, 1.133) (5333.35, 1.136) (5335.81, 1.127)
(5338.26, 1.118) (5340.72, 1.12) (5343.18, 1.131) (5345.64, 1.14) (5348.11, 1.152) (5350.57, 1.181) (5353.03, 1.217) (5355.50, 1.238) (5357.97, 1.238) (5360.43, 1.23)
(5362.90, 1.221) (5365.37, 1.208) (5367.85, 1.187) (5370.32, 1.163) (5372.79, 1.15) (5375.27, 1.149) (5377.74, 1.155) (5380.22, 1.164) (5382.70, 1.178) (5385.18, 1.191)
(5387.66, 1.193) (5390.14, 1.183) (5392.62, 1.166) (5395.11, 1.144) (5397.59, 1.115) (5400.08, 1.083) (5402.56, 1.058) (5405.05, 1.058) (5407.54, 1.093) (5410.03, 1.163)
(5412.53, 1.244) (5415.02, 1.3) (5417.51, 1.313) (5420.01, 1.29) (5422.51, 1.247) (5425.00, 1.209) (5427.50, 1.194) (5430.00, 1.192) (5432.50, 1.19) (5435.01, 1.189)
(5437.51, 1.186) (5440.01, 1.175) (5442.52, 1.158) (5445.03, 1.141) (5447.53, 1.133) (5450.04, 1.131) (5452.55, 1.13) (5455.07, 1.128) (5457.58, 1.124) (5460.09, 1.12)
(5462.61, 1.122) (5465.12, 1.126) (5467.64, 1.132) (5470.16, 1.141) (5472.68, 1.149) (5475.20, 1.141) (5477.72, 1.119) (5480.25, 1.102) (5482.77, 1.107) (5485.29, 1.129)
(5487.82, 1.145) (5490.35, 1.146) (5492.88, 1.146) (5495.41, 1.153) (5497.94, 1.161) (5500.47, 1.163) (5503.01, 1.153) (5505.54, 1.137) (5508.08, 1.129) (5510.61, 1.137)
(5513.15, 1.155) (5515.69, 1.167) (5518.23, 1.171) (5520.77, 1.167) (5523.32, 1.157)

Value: 1.3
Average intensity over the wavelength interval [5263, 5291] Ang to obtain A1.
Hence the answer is 1.09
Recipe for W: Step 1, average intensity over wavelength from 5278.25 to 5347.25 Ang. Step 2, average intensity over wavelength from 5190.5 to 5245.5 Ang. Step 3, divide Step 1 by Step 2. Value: 1.12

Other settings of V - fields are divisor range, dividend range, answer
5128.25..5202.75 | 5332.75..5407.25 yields 1.34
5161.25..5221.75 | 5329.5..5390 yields 1.33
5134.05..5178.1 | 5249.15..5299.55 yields 1.25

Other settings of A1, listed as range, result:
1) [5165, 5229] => 0.954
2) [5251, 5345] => 1.14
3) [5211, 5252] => 1.07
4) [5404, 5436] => 1.21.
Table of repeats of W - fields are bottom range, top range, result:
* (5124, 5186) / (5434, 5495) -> 1.24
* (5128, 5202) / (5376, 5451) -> 1.26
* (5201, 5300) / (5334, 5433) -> 1.09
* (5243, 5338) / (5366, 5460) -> 1.03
